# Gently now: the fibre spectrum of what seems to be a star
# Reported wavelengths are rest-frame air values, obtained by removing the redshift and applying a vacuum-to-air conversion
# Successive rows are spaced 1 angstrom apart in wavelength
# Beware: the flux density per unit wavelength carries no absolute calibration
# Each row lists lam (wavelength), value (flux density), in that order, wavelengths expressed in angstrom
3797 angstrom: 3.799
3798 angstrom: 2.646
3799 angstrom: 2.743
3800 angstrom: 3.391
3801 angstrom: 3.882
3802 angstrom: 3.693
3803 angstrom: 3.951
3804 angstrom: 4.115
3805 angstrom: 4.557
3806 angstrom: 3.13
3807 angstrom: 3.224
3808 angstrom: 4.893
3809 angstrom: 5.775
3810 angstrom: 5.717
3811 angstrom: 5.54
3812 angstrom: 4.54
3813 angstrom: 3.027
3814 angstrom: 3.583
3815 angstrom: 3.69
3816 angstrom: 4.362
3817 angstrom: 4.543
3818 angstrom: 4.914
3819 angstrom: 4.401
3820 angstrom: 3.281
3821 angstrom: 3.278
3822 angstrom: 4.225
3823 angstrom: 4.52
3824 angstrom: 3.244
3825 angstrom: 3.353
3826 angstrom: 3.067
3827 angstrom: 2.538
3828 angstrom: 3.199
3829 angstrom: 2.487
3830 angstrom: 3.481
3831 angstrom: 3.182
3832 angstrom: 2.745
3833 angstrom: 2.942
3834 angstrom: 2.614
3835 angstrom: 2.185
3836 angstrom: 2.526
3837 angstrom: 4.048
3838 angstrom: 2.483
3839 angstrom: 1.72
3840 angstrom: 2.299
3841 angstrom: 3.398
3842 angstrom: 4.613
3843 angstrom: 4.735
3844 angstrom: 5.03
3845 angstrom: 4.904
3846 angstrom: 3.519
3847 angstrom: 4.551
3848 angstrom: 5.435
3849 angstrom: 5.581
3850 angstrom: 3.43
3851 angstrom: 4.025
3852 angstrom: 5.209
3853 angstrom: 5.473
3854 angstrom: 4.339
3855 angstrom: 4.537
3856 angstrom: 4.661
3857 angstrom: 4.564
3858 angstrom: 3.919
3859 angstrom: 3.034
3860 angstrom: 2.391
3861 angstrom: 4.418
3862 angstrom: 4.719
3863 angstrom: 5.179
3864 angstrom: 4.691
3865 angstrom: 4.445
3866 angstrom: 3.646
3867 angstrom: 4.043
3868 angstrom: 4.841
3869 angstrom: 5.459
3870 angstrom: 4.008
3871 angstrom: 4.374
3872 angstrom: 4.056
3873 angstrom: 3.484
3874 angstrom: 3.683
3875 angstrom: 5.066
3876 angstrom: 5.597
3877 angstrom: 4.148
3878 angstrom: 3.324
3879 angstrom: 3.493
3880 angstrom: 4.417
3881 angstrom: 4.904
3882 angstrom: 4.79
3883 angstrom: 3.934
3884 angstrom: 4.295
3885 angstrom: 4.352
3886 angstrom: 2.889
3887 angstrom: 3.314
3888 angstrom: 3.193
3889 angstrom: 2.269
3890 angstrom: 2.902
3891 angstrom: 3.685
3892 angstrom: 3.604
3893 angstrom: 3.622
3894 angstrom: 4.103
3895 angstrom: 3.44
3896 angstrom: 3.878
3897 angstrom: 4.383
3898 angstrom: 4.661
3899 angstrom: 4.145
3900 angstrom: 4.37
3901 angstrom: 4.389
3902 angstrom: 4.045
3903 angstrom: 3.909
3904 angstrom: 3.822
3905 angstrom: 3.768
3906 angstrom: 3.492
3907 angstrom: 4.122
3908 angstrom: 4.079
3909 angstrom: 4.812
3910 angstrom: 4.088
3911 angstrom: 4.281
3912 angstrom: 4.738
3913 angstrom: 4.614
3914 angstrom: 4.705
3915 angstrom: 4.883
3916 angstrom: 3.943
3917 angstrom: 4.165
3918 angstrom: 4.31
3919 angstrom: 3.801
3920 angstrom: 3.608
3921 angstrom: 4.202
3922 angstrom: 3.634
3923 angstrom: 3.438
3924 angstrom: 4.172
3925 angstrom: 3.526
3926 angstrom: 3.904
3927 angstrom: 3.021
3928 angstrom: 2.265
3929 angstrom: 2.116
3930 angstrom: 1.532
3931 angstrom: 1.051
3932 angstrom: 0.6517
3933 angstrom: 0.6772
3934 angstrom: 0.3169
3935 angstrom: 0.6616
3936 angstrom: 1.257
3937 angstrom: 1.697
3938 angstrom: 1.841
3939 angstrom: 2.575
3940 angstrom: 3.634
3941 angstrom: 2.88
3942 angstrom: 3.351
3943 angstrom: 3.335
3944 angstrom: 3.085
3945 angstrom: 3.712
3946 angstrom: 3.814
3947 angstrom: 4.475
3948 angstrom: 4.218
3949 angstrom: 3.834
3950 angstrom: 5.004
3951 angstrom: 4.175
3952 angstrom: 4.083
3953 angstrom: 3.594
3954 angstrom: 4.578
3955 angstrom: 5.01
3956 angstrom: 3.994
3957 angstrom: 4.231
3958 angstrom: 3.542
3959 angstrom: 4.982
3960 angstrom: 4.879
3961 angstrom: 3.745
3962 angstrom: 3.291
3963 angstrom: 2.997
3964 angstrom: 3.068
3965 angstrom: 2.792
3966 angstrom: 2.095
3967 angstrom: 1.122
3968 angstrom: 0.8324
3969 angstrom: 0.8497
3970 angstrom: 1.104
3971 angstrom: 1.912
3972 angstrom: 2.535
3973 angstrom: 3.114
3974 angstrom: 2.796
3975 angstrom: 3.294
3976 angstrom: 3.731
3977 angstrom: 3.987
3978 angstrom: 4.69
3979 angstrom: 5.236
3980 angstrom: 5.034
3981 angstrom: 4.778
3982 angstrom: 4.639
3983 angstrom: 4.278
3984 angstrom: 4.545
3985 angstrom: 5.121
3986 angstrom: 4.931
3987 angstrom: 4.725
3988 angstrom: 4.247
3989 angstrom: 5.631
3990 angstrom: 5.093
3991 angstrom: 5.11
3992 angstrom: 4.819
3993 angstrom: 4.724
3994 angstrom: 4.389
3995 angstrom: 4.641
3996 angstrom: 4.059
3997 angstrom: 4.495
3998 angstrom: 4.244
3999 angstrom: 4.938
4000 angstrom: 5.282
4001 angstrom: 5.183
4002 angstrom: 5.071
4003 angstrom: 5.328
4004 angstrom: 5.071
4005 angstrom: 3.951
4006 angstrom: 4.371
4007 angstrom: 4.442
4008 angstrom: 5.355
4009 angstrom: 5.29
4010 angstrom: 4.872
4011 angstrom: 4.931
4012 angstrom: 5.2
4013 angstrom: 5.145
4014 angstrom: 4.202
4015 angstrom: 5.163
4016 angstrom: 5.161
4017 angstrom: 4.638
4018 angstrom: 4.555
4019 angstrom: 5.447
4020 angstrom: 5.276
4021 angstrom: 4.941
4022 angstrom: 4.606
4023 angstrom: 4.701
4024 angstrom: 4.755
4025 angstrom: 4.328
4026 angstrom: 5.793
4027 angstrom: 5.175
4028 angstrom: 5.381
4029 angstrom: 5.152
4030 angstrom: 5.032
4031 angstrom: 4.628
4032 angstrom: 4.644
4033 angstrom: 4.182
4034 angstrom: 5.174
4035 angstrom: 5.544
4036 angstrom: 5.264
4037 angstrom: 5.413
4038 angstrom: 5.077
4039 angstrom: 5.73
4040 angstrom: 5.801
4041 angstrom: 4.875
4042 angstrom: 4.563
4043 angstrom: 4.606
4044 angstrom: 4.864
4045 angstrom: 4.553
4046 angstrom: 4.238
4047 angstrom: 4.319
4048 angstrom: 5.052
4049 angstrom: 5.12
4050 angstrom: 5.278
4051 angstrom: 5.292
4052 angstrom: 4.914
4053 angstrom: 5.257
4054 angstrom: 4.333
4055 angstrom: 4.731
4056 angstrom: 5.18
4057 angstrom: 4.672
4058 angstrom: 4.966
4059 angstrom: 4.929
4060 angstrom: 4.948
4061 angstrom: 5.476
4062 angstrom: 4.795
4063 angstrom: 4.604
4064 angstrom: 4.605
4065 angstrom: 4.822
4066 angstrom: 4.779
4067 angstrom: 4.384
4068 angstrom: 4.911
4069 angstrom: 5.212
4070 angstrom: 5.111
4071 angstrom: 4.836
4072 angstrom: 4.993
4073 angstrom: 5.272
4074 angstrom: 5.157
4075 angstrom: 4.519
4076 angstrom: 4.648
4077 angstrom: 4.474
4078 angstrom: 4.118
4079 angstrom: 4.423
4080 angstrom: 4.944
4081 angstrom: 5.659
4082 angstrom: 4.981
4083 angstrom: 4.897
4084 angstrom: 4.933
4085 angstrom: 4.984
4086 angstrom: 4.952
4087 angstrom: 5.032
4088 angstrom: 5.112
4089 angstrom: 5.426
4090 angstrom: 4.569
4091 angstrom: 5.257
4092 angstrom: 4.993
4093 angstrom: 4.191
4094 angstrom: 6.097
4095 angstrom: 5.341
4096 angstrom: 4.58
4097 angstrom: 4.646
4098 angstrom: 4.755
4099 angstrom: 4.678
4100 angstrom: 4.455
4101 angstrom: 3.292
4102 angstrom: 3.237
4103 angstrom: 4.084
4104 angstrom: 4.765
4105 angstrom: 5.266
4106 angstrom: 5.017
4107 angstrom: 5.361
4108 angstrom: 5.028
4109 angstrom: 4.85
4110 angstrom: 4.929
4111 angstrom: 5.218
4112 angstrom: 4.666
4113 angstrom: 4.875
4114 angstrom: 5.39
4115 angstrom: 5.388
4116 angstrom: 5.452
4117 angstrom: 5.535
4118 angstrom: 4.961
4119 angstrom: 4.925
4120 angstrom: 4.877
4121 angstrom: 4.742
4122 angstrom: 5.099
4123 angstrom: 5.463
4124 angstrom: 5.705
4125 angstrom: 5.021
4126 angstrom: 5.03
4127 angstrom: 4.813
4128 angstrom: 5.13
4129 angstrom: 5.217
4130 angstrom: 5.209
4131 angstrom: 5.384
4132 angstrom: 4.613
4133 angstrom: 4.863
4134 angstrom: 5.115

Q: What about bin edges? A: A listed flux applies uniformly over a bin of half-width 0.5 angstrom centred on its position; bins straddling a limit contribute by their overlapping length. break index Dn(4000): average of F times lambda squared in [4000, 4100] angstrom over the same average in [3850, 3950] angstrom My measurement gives 1.4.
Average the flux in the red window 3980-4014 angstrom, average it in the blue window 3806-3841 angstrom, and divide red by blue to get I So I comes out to 1.35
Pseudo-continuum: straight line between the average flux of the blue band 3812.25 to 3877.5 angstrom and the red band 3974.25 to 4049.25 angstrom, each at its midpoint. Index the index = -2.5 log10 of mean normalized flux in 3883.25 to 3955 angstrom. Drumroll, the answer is 0.231 mag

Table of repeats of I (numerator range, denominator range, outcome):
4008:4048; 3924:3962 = 1.58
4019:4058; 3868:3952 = 1.37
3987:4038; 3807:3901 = 1.23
